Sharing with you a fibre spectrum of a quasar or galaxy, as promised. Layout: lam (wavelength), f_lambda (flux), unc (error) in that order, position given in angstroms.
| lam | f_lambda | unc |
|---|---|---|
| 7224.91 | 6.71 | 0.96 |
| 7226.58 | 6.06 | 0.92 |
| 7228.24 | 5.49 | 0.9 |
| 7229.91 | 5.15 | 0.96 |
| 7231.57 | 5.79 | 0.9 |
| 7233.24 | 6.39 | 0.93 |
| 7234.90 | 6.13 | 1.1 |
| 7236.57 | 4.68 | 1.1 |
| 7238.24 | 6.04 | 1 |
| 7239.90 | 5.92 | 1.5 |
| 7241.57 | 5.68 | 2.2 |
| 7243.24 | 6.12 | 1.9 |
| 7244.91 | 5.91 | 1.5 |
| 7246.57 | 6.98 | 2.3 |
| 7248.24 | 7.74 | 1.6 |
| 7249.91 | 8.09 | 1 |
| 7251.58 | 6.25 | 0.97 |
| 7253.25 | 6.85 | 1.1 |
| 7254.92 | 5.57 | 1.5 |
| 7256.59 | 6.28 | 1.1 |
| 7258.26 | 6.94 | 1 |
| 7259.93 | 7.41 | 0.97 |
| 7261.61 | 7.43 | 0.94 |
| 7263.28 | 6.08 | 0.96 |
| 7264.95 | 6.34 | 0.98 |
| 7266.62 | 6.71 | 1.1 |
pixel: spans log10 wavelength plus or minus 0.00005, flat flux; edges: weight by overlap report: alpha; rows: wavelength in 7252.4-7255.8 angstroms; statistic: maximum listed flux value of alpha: 6.85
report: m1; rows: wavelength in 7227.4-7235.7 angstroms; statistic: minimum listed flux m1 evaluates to 5.15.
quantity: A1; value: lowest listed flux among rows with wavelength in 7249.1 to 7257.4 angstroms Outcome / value 5.57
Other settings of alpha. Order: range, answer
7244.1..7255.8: 8.09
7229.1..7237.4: 6.39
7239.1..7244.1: 6.12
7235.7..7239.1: 6.04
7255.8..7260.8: 7.41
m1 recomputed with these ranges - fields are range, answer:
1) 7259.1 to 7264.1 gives 6.08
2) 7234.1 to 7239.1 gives 4.68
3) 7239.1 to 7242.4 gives 5.68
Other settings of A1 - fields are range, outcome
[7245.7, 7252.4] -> 6.25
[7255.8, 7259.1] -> 6.28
